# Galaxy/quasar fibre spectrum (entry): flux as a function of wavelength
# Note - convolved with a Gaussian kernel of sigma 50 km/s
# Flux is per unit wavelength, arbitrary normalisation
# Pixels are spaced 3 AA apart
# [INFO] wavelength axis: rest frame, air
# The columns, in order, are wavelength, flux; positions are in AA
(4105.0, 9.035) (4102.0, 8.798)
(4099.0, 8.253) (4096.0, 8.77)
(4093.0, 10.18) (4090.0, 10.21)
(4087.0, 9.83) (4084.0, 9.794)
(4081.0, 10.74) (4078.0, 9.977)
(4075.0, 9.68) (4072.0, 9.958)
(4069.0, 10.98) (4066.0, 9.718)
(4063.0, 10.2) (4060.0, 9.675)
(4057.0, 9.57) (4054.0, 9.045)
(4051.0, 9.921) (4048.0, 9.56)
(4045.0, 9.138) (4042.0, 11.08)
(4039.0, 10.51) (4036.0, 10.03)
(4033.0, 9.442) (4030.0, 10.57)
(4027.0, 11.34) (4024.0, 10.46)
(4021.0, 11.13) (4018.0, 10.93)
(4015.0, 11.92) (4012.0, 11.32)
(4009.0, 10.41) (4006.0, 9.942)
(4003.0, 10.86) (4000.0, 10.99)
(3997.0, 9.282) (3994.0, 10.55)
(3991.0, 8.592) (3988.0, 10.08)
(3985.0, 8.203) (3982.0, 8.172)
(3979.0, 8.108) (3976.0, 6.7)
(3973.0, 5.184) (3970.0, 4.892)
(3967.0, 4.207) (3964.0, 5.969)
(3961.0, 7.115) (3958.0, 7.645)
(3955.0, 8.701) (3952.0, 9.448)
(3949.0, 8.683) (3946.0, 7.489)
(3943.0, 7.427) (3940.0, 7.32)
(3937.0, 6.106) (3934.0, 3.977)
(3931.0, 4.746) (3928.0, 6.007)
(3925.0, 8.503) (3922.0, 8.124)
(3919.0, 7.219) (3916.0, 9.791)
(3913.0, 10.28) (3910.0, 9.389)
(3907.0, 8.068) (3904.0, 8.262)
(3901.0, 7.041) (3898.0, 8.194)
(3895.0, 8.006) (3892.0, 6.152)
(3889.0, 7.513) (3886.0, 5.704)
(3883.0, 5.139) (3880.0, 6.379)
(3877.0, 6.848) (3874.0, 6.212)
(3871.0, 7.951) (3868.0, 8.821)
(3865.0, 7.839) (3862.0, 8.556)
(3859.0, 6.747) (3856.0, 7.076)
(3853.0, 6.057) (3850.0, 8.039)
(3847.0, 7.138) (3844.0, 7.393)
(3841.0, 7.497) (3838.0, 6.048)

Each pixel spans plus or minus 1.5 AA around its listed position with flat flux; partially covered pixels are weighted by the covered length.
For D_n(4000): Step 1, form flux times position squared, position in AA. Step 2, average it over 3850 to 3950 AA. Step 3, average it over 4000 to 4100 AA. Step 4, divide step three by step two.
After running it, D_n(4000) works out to 1.5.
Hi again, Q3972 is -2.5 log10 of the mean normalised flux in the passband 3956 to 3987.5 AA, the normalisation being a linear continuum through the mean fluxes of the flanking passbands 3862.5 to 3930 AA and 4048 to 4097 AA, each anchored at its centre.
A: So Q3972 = 0.26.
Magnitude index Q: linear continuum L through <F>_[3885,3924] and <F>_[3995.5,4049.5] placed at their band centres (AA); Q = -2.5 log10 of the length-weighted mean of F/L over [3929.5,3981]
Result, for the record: 0.33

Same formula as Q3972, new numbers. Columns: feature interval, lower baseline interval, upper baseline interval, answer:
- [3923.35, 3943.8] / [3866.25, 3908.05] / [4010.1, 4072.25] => 0.28 mag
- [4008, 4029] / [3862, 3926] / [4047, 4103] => -0.21 mag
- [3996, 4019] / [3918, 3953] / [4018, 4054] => -0.15 mag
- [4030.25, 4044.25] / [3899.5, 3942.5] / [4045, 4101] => -0.11 mag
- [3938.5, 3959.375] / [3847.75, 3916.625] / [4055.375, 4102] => 0.03 mag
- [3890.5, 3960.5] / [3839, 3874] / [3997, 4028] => 0.17 mag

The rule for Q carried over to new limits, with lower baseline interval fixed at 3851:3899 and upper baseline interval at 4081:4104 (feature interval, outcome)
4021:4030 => -0.238 mag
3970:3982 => 0.231 mag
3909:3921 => -0.210 mag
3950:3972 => 0.168 mag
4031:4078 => -0.097 mag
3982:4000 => -0.125 mag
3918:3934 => 0.152 mag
